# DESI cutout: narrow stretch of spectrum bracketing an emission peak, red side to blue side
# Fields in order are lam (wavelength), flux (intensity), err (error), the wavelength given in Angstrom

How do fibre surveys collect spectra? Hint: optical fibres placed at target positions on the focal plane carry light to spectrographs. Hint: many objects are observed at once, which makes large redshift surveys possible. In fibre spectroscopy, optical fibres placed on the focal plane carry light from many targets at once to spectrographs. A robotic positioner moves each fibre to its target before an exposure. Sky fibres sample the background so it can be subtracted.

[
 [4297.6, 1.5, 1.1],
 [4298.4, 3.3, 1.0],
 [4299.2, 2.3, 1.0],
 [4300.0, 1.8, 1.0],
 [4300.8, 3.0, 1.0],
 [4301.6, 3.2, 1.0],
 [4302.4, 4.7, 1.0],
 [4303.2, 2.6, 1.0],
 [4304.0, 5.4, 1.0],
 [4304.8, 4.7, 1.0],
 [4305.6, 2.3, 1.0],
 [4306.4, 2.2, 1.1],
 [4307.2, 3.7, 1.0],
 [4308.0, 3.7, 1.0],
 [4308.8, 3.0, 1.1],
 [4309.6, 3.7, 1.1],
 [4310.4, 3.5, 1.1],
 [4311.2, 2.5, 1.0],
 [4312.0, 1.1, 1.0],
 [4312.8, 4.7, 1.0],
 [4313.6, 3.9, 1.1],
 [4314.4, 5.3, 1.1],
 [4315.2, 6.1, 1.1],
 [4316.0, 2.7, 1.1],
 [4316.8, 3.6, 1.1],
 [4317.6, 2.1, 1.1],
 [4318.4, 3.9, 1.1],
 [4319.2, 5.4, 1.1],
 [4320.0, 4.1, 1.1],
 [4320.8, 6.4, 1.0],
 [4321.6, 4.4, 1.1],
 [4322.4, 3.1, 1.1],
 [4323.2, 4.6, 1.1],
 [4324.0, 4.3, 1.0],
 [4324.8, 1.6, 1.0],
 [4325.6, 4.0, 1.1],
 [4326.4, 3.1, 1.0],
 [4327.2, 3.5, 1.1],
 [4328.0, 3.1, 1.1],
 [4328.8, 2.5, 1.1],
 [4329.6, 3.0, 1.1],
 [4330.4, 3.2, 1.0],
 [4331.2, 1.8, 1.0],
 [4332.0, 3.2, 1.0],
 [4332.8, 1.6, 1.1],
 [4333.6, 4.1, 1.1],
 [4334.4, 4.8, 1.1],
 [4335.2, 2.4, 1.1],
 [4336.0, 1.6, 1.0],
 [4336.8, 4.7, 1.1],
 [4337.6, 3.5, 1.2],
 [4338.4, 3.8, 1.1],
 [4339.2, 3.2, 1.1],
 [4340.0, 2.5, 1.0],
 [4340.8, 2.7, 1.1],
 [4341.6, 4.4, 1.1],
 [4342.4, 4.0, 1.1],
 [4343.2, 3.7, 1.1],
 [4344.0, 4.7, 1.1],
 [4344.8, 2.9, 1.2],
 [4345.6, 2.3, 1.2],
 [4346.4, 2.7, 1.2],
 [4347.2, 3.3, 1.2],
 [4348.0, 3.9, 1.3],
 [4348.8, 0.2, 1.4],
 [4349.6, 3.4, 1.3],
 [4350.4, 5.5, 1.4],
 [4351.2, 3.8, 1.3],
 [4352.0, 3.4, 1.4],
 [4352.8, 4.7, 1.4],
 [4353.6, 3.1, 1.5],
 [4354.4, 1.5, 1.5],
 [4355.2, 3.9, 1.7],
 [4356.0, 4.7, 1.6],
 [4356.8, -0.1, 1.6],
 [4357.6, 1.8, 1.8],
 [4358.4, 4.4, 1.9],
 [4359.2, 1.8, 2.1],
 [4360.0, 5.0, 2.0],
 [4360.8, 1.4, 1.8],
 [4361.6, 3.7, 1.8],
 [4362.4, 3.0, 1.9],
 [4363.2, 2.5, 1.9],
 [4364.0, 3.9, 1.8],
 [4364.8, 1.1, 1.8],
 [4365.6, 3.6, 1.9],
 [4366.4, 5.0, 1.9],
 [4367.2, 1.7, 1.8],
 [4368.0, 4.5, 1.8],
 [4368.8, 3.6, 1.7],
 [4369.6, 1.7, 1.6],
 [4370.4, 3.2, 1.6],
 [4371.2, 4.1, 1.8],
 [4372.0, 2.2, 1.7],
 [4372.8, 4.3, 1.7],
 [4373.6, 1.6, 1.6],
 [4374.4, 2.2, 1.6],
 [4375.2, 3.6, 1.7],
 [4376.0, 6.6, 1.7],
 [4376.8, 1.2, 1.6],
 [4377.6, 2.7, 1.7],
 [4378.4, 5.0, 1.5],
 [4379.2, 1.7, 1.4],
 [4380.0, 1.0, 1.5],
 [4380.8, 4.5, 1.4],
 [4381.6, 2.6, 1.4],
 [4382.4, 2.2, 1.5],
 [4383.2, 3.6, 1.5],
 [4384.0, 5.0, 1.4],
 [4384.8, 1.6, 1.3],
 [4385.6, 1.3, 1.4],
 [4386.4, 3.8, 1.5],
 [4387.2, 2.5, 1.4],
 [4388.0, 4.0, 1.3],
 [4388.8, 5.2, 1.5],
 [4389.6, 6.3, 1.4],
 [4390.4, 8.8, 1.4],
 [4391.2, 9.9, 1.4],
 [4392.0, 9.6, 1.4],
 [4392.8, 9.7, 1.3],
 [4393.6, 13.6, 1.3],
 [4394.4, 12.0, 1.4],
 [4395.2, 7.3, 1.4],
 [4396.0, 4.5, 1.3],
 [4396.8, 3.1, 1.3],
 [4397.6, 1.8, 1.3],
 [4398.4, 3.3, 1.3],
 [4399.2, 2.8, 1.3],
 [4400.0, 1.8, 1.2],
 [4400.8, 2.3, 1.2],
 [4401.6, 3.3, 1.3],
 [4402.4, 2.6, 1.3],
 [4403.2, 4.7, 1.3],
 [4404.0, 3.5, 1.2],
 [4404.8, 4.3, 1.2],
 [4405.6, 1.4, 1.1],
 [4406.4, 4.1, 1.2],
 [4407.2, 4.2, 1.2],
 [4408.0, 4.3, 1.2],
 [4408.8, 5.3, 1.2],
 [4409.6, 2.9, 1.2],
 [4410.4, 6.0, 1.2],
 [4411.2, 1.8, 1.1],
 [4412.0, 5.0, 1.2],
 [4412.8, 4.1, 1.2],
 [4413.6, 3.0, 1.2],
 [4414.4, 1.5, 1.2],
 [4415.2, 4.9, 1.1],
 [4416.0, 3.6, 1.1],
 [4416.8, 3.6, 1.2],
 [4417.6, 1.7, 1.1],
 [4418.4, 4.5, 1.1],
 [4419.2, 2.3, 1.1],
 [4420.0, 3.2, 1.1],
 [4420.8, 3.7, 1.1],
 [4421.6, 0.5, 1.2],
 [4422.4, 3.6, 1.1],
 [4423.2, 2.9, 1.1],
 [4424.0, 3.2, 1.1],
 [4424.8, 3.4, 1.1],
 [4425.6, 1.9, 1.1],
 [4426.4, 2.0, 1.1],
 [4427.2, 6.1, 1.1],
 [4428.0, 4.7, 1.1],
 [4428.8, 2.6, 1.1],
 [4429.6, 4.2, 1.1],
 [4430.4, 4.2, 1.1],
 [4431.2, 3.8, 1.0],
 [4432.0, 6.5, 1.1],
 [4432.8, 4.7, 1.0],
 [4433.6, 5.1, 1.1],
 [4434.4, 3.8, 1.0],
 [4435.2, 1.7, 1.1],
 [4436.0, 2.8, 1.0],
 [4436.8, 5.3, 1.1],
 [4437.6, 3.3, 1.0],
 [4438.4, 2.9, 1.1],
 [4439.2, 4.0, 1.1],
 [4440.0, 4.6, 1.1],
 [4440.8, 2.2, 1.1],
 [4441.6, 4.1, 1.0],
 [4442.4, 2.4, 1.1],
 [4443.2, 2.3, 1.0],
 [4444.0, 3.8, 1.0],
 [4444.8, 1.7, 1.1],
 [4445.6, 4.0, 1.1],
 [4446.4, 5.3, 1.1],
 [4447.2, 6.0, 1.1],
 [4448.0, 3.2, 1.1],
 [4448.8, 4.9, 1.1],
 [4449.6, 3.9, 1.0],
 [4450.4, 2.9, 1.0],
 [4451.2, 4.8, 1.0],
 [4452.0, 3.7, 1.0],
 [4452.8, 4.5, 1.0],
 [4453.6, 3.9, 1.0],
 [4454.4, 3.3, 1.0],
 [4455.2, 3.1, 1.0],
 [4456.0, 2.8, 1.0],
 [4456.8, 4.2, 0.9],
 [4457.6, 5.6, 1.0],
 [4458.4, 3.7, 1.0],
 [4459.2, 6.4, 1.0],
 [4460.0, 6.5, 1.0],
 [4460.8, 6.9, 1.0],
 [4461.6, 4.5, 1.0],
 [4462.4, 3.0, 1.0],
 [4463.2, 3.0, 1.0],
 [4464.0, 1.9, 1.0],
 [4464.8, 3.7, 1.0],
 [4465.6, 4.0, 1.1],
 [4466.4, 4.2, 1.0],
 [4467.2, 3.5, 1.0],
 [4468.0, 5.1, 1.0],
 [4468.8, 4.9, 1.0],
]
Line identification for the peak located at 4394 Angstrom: [O II] 3727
